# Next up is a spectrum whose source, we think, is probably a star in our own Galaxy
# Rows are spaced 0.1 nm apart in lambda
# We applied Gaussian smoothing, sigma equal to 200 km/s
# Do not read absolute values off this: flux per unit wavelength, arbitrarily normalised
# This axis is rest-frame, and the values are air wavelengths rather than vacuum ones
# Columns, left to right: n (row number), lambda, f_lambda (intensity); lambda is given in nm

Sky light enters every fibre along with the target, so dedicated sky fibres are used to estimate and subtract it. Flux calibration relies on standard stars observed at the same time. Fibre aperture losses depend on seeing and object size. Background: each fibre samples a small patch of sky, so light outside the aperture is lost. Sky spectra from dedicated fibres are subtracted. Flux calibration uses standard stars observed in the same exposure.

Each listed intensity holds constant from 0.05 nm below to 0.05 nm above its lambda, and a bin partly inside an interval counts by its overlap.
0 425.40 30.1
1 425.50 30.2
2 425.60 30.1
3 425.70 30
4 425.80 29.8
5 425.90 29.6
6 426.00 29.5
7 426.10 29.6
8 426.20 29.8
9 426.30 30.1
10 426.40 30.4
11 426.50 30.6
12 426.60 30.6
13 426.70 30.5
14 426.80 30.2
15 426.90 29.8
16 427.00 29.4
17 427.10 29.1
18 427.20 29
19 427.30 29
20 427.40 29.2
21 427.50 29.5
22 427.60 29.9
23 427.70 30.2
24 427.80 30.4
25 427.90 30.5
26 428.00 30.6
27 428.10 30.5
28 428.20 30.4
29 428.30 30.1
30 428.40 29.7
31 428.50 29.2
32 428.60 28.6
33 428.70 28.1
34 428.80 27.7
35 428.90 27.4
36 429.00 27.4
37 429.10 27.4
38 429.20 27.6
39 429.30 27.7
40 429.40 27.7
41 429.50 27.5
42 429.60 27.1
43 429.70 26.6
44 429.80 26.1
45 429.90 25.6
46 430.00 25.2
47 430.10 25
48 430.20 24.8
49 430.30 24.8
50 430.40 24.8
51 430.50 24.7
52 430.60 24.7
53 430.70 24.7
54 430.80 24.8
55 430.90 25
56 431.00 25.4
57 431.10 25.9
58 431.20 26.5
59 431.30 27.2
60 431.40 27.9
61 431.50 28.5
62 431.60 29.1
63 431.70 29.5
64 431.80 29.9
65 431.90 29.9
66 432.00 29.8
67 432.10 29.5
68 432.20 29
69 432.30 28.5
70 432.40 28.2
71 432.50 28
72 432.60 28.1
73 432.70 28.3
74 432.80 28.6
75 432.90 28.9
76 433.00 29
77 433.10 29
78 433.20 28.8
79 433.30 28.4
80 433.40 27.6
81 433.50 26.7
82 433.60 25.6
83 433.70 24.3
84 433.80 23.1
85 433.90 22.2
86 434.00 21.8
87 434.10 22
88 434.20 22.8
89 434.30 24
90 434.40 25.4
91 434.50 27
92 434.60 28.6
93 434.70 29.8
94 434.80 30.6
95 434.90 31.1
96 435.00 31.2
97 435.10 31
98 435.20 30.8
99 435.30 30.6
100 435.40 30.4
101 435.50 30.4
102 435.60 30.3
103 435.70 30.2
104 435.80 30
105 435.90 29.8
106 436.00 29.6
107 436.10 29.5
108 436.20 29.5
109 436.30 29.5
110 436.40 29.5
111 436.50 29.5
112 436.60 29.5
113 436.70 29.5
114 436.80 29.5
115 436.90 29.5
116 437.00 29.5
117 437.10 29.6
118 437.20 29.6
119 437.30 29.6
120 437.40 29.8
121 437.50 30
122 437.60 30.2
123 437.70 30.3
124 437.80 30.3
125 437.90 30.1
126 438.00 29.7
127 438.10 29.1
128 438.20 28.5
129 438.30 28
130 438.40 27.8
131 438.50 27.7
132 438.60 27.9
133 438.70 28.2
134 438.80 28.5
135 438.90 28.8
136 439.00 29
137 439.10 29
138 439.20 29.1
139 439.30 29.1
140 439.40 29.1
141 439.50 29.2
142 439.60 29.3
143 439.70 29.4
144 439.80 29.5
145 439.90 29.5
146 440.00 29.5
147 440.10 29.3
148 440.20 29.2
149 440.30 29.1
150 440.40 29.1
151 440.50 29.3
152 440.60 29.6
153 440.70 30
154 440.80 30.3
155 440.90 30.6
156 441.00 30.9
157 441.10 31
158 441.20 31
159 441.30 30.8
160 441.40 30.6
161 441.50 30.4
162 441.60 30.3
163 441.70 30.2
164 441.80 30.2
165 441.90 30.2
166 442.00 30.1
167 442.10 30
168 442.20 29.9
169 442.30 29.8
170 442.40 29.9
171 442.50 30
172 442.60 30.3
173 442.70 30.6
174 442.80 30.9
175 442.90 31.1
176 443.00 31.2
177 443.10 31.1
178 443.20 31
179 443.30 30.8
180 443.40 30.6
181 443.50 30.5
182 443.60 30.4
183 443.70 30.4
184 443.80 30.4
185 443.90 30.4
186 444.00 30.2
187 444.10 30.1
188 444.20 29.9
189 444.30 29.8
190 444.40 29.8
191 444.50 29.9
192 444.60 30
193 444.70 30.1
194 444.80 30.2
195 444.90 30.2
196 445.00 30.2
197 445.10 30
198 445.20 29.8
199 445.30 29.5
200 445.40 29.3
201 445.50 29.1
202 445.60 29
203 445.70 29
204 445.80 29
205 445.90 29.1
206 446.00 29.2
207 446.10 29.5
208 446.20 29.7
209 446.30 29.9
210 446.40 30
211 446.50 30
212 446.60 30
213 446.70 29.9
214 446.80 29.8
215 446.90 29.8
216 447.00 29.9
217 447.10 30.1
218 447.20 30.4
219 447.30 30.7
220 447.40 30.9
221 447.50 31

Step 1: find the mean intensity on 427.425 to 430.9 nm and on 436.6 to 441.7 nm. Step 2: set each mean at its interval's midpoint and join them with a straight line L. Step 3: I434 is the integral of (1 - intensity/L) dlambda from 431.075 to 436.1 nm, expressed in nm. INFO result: 0.06 nm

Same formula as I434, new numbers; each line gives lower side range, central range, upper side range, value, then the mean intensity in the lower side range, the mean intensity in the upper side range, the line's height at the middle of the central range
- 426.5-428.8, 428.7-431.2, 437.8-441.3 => 0.298 nm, 29.7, 29.3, 29.6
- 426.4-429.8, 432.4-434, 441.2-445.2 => 0.136 nm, 29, 30.3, 29.5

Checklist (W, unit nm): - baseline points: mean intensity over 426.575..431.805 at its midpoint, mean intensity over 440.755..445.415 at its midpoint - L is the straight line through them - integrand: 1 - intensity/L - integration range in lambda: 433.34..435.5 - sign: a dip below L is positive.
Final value 0.13 nm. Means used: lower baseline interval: 27.9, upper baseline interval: 30.3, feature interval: 27.1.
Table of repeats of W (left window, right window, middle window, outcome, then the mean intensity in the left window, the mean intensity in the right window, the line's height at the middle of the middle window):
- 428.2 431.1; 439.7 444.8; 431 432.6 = -0.06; 26.7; 30.2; 27.3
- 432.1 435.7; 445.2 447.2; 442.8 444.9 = -0.08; 27.8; 29.6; 29.2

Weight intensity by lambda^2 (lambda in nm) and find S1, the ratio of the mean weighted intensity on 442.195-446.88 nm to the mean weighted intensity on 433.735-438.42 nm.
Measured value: 1.1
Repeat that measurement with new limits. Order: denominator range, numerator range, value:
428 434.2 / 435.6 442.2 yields 1.13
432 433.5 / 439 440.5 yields 1.06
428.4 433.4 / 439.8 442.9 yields 1.15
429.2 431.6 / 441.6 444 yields 1.23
